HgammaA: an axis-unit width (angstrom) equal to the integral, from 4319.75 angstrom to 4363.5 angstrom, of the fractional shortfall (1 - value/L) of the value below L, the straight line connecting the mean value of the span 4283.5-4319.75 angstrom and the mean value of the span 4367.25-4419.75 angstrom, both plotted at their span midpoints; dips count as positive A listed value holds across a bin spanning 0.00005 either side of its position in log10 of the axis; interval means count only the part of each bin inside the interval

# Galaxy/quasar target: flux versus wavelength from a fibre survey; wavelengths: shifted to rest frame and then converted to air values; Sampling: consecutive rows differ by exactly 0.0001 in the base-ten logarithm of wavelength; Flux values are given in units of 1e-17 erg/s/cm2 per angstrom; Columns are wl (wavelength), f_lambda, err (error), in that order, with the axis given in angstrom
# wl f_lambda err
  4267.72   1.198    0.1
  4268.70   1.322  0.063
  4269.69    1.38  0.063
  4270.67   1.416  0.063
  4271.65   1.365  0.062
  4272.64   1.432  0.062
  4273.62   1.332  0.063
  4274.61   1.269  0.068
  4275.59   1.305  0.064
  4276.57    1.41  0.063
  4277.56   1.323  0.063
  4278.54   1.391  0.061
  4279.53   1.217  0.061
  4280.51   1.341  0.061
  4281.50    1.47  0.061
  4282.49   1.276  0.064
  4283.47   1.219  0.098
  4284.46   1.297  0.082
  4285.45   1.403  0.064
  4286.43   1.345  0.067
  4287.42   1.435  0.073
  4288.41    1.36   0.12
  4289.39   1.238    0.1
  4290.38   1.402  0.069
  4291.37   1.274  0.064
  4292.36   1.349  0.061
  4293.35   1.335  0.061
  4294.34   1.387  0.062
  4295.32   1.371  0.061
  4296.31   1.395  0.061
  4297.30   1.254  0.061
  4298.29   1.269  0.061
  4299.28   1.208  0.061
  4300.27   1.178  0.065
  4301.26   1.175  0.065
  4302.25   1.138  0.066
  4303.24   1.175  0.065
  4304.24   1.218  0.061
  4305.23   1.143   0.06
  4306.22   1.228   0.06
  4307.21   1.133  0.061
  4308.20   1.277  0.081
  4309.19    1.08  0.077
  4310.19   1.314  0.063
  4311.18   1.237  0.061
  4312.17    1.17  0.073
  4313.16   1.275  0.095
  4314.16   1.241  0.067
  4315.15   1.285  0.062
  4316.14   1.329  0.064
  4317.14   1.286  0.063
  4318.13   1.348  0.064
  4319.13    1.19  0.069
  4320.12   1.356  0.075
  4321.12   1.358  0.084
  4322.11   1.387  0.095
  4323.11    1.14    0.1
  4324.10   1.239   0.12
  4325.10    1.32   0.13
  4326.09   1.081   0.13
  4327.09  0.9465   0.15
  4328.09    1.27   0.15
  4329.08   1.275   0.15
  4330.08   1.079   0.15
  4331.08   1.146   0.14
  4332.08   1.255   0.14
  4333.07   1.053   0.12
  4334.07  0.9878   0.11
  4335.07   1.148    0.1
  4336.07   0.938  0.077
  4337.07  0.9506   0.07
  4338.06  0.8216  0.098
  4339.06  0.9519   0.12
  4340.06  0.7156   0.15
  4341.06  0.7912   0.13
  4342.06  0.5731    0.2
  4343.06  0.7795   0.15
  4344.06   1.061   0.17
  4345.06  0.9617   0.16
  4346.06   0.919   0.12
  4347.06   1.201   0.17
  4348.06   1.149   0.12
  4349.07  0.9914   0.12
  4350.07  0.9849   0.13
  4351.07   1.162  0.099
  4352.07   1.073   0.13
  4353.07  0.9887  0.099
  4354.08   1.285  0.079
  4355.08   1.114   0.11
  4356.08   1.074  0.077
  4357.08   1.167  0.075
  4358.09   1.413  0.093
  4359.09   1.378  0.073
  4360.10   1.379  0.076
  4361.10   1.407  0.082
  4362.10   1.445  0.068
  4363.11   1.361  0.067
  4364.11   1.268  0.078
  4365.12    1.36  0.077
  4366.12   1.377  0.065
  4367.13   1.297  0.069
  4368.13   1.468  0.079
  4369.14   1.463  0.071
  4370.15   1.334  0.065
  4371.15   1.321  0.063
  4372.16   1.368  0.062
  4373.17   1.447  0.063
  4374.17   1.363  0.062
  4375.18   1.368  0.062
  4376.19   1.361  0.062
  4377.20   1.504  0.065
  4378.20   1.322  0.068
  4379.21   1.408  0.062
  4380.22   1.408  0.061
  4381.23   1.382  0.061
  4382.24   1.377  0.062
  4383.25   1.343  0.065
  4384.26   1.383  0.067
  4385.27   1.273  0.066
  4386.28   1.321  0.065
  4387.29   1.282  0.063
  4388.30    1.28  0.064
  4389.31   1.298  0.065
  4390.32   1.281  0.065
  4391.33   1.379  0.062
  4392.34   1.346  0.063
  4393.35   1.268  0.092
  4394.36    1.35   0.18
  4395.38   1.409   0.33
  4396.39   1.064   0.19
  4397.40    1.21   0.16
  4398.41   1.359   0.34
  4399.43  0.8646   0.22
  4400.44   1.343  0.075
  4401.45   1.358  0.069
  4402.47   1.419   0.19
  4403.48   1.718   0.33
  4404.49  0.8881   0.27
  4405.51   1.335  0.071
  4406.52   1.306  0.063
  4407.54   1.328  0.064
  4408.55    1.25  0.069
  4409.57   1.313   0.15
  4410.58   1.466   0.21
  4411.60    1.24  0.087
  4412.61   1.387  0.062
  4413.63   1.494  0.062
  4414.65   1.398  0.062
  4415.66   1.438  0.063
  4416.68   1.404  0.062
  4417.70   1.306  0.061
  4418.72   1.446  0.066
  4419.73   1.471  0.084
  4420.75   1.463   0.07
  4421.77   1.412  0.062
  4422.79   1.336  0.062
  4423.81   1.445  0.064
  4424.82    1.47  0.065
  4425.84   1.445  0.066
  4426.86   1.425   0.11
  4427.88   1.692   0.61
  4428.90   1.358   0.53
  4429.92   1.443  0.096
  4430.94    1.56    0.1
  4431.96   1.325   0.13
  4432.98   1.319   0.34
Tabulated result 6.31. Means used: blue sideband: 1.27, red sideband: 1.34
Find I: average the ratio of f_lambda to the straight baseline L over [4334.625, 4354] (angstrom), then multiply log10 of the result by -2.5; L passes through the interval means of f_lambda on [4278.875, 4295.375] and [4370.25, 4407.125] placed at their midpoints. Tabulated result 0.35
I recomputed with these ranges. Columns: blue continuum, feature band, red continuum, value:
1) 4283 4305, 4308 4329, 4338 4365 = -0.032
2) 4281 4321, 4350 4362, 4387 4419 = 0.070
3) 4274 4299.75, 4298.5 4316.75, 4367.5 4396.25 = 0.105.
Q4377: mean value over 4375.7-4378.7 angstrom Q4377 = 1.4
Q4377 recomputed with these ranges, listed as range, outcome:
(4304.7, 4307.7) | 1.17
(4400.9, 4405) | 1.35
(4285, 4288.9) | 1.39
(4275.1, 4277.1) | 1.36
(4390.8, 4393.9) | 1.33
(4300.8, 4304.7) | 1.17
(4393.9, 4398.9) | 1.28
